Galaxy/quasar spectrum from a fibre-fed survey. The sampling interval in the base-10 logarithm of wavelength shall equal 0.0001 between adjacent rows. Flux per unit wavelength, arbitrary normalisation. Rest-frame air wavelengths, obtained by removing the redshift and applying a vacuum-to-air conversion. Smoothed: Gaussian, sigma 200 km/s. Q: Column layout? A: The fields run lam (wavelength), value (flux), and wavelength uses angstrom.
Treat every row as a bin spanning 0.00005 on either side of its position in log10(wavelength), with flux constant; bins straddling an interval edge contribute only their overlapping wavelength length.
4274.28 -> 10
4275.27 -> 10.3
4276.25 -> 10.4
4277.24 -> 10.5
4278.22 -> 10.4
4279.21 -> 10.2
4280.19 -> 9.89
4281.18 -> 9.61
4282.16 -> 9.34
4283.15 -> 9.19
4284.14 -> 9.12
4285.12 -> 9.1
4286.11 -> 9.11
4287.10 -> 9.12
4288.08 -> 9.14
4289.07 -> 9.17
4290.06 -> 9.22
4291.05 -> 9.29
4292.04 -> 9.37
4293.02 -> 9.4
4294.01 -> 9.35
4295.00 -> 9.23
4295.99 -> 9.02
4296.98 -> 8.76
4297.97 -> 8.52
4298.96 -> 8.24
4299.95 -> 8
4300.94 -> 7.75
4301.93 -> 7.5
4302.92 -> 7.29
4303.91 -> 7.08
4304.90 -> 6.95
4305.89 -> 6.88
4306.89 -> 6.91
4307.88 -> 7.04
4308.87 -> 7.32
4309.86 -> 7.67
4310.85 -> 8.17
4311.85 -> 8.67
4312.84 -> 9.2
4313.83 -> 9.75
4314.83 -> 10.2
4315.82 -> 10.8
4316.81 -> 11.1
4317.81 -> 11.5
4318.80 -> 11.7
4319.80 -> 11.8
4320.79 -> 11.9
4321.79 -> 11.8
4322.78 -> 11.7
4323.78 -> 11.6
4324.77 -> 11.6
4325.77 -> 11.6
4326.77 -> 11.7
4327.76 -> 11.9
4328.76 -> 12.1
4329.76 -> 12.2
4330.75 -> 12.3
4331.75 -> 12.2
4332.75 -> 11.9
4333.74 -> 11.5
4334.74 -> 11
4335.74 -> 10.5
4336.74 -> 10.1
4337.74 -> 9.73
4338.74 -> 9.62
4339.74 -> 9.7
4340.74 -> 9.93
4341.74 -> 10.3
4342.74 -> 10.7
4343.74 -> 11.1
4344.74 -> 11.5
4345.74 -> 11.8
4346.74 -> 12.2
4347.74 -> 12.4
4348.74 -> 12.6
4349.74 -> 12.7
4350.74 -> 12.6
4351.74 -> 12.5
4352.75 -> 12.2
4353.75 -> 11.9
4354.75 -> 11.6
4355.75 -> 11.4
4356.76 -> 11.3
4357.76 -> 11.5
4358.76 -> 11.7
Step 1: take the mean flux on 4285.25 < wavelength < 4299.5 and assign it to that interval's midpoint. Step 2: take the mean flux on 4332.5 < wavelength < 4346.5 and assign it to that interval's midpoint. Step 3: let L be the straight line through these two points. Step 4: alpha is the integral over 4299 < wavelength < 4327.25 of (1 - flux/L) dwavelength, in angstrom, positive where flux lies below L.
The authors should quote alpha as 1.05 angstrom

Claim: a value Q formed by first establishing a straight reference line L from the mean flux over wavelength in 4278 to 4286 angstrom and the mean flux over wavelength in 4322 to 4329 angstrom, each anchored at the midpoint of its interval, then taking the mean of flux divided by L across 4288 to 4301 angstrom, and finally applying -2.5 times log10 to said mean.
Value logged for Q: 0.14 mag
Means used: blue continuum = 9.55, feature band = 8.92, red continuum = 11.7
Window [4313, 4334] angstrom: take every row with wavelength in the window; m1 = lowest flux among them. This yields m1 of 9.75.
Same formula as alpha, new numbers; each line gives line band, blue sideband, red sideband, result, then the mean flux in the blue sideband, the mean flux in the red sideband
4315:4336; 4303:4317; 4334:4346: -4.92 angstrom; 8.32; 10.5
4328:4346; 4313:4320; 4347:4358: 0.83 angstrom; 10.9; 12.1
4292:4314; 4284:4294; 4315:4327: 4.45 angstrom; 9.22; 11.5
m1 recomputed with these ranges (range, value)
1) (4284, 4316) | 6.88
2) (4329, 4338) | 9.73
